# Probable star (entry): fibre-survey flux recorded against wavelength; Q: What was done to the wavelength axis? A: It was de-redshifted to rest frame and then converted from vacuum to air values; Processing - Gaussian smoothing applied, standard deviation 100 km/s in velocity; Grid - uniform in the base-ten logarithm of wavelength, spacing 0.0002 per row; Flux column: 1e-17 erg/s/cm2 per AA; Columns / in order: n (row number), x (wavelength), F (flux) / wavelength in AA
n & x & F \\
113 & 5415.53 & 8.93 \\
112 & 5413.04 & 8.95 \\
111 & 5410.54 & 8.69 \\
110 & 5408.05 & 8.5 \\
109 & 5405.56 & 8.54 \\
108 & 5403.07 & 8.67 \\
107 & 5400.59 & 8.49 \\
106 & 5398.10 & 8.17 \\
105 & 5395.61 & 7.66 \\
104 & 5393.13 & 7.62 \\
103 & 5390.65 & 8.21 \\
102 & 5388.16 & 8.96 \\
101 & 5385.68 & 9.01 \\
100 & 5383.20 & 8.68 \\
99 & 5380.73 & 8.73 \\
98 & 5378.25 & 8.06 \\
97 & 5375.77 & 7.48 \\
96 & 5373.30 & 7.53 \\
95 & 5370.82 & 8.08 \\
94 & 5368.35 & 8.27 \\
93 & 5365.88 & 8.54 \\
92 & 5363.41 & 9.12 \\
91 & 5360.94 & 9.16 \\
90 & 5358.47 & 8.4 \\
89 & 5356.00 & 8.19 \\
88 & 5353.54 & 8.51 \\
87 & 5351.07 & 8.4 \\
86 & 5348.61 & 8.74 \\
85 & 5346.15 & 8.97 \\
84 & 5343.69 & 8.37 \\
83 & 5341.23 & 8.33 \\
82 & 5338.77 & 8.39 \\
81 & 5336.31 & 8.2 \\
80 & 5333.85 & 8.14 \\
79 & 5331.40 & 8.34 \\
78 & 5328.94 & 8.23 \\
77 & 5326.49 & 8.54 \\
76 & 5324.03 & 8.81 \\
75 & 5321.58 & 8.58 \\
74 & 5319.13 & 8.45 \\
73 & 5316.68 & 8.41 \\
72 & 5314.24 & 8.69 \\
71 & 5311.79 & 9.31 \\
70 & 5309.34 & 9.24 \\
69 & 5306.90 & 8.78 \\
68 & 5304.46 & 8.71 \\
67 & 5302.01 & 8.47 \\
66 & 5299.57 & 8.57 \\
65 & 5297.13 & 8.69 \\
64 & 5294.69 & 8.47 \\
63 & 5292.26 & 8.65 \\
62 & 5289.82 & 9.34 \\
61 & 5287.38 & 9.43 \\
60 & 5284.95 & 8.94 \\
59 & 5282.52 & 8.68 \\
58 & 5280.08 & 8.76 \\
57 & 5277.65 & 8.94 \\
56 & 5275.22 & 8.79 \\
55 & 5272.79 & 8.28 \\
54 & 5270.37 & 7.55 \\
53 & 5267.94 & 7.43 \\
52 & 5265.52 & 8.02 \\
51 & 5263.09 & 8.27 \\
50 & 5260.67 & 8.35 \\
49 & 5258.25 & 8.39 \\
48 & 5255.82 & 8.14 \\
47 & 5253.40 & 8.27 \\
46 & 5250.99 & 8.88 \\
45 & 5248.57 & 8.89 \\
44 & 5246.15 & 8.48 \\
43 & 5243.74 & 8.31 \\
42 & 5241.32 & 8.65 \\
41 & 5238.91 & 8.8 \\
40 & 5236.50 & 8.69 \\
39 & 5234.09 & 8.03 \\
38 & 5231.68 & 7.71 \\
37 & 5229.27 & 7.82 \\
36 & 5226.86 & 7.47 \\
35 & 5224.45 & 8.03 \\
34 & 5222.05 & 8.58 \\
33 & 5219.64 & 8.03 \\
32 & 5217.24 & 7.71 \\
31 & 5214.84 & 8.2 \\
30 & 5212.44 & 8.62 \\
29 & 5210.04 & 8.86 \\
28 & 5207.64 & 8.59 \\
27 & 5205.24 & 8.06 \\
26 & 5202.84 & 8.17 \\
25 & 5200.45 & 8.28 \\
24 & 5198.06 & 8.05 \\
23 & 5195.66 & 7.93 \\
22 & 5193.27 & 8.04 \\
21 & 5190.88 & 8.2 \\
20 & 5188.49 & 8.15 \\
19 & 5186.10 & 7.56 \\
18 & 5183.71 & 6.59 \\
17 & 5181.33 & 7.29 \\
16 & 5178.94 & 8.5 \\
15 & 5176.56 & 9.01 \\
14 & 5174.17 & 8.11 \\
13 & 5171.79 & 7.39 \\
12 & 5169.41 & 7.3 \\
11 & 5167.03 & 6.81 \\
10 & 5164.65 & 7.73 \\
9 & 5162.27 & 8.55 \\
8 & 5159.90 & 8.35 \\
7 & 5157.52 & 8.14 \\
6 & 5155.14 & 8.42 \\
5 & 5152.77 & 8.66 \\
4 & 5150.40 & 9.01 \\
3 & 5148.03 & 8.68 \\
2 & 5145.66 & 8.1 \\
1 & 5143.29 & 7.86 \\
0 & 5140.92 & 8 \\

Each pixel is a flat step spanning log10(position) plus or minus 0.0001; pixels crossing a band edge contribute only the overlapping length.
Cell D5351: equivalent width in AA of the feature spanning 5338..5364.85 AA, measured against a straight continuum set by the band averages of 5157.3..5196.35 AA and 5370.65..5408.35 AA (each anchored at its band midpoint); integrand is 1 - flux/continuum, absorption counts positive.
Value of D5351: -1.3 AA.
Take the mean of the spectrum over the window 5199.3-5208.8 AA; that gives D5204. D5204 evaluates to 8.27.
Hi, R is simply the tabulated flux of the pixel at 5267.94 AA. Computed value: 7.43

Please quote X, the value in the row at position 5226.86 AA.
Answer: 7.47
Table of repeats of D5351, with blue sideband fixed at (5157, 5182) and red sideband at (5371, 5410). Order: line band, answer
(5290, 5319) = -2.09 AA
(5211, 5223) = -0.34 AA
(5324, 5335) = -0.24 AA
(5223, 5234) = 0.31 AA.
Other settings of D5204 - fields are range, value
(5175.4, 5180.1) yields 8.76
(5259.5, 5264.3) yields 8.32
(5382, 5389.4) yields 8.88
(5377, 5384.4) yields 8.49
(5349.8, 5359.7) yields 8.38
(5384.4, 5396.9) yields 8.29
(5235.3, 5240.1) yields 8.75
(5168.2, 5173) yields 7.35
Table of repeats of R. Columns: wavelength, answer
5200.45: 8.28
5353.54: 8.51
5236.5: 8.69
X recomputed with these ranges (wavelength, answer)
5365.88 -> 8.54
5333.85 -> 8.14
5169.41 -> 7.3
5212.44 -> 8.62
